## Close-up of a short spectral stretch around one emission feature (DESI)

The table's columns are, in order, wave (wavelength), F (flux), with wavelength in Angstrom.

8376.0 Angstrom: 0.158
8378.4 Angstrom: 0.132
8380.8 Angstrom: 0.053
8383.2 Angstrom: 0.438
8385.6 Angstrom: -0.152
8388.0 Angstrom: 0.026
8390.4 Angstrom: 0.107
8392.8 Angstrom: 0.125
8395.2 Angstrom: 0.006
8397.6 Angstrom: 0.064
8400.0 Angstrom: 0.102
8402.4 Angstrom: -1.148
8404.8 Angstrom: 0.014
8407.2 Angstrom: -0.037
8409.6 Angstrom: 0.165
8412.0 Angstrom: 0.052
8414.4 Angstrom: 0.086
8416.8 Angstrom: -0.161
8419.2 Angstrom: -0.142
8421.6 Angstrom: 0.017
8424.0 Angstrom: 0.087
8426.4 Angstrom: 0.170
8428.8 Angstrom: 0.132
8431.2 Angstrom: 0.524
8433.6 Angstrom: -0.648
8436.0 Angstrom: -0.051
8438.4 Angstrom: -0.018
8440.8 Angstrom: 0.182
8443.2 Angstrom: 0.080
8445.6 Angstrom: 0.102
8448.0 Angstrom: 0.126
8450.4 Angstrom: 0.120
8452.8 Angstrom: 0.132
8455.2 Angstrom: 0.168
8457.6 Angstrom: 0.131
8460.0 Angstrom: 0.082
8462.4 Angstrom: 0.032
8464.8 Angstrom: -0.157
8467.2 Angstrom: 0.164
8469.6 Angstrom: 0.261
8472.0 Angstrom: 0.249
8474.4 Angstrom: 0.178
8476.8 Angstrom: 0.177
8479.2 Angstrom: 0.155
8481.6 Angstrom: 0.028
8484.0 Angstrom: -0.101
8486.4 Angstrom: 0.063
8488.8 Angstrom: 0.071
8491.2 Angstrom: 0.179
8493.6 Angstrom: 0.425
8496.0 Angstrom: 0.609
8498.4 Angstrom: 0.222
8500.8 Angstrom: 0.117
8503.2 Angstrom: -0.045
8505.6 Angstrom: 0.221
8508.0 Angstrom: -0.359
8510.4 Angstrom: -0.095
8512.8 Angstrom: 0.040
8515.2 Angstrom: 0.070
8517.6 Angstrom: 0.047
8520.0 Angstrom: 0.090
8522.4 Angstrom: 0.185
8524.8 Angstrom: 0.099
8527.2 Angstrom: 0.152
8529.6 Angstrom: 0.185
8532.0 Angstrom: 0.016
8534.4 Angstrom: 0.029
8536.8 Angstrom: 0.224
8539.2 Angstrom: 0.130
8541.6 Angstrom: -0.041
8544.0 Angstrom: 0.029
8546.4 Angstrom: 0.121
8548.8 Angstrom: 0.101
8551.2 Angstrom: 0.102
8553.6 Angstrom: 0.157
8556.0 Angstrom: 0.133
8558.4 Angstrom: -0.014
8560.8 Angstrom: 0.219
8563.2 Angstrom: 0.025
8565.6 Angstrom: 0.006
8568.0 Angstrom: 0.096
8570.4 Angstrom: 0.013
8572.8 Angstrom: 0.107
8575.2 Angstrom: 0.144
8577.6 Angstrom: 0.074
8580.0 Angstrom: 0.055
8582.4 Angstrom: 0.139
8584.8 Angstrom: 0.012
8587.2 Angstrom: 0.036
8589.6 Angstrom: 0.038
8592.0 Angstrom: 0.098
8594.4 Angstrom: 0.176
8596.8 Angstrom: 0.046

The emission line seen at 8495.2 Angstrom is H-beta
